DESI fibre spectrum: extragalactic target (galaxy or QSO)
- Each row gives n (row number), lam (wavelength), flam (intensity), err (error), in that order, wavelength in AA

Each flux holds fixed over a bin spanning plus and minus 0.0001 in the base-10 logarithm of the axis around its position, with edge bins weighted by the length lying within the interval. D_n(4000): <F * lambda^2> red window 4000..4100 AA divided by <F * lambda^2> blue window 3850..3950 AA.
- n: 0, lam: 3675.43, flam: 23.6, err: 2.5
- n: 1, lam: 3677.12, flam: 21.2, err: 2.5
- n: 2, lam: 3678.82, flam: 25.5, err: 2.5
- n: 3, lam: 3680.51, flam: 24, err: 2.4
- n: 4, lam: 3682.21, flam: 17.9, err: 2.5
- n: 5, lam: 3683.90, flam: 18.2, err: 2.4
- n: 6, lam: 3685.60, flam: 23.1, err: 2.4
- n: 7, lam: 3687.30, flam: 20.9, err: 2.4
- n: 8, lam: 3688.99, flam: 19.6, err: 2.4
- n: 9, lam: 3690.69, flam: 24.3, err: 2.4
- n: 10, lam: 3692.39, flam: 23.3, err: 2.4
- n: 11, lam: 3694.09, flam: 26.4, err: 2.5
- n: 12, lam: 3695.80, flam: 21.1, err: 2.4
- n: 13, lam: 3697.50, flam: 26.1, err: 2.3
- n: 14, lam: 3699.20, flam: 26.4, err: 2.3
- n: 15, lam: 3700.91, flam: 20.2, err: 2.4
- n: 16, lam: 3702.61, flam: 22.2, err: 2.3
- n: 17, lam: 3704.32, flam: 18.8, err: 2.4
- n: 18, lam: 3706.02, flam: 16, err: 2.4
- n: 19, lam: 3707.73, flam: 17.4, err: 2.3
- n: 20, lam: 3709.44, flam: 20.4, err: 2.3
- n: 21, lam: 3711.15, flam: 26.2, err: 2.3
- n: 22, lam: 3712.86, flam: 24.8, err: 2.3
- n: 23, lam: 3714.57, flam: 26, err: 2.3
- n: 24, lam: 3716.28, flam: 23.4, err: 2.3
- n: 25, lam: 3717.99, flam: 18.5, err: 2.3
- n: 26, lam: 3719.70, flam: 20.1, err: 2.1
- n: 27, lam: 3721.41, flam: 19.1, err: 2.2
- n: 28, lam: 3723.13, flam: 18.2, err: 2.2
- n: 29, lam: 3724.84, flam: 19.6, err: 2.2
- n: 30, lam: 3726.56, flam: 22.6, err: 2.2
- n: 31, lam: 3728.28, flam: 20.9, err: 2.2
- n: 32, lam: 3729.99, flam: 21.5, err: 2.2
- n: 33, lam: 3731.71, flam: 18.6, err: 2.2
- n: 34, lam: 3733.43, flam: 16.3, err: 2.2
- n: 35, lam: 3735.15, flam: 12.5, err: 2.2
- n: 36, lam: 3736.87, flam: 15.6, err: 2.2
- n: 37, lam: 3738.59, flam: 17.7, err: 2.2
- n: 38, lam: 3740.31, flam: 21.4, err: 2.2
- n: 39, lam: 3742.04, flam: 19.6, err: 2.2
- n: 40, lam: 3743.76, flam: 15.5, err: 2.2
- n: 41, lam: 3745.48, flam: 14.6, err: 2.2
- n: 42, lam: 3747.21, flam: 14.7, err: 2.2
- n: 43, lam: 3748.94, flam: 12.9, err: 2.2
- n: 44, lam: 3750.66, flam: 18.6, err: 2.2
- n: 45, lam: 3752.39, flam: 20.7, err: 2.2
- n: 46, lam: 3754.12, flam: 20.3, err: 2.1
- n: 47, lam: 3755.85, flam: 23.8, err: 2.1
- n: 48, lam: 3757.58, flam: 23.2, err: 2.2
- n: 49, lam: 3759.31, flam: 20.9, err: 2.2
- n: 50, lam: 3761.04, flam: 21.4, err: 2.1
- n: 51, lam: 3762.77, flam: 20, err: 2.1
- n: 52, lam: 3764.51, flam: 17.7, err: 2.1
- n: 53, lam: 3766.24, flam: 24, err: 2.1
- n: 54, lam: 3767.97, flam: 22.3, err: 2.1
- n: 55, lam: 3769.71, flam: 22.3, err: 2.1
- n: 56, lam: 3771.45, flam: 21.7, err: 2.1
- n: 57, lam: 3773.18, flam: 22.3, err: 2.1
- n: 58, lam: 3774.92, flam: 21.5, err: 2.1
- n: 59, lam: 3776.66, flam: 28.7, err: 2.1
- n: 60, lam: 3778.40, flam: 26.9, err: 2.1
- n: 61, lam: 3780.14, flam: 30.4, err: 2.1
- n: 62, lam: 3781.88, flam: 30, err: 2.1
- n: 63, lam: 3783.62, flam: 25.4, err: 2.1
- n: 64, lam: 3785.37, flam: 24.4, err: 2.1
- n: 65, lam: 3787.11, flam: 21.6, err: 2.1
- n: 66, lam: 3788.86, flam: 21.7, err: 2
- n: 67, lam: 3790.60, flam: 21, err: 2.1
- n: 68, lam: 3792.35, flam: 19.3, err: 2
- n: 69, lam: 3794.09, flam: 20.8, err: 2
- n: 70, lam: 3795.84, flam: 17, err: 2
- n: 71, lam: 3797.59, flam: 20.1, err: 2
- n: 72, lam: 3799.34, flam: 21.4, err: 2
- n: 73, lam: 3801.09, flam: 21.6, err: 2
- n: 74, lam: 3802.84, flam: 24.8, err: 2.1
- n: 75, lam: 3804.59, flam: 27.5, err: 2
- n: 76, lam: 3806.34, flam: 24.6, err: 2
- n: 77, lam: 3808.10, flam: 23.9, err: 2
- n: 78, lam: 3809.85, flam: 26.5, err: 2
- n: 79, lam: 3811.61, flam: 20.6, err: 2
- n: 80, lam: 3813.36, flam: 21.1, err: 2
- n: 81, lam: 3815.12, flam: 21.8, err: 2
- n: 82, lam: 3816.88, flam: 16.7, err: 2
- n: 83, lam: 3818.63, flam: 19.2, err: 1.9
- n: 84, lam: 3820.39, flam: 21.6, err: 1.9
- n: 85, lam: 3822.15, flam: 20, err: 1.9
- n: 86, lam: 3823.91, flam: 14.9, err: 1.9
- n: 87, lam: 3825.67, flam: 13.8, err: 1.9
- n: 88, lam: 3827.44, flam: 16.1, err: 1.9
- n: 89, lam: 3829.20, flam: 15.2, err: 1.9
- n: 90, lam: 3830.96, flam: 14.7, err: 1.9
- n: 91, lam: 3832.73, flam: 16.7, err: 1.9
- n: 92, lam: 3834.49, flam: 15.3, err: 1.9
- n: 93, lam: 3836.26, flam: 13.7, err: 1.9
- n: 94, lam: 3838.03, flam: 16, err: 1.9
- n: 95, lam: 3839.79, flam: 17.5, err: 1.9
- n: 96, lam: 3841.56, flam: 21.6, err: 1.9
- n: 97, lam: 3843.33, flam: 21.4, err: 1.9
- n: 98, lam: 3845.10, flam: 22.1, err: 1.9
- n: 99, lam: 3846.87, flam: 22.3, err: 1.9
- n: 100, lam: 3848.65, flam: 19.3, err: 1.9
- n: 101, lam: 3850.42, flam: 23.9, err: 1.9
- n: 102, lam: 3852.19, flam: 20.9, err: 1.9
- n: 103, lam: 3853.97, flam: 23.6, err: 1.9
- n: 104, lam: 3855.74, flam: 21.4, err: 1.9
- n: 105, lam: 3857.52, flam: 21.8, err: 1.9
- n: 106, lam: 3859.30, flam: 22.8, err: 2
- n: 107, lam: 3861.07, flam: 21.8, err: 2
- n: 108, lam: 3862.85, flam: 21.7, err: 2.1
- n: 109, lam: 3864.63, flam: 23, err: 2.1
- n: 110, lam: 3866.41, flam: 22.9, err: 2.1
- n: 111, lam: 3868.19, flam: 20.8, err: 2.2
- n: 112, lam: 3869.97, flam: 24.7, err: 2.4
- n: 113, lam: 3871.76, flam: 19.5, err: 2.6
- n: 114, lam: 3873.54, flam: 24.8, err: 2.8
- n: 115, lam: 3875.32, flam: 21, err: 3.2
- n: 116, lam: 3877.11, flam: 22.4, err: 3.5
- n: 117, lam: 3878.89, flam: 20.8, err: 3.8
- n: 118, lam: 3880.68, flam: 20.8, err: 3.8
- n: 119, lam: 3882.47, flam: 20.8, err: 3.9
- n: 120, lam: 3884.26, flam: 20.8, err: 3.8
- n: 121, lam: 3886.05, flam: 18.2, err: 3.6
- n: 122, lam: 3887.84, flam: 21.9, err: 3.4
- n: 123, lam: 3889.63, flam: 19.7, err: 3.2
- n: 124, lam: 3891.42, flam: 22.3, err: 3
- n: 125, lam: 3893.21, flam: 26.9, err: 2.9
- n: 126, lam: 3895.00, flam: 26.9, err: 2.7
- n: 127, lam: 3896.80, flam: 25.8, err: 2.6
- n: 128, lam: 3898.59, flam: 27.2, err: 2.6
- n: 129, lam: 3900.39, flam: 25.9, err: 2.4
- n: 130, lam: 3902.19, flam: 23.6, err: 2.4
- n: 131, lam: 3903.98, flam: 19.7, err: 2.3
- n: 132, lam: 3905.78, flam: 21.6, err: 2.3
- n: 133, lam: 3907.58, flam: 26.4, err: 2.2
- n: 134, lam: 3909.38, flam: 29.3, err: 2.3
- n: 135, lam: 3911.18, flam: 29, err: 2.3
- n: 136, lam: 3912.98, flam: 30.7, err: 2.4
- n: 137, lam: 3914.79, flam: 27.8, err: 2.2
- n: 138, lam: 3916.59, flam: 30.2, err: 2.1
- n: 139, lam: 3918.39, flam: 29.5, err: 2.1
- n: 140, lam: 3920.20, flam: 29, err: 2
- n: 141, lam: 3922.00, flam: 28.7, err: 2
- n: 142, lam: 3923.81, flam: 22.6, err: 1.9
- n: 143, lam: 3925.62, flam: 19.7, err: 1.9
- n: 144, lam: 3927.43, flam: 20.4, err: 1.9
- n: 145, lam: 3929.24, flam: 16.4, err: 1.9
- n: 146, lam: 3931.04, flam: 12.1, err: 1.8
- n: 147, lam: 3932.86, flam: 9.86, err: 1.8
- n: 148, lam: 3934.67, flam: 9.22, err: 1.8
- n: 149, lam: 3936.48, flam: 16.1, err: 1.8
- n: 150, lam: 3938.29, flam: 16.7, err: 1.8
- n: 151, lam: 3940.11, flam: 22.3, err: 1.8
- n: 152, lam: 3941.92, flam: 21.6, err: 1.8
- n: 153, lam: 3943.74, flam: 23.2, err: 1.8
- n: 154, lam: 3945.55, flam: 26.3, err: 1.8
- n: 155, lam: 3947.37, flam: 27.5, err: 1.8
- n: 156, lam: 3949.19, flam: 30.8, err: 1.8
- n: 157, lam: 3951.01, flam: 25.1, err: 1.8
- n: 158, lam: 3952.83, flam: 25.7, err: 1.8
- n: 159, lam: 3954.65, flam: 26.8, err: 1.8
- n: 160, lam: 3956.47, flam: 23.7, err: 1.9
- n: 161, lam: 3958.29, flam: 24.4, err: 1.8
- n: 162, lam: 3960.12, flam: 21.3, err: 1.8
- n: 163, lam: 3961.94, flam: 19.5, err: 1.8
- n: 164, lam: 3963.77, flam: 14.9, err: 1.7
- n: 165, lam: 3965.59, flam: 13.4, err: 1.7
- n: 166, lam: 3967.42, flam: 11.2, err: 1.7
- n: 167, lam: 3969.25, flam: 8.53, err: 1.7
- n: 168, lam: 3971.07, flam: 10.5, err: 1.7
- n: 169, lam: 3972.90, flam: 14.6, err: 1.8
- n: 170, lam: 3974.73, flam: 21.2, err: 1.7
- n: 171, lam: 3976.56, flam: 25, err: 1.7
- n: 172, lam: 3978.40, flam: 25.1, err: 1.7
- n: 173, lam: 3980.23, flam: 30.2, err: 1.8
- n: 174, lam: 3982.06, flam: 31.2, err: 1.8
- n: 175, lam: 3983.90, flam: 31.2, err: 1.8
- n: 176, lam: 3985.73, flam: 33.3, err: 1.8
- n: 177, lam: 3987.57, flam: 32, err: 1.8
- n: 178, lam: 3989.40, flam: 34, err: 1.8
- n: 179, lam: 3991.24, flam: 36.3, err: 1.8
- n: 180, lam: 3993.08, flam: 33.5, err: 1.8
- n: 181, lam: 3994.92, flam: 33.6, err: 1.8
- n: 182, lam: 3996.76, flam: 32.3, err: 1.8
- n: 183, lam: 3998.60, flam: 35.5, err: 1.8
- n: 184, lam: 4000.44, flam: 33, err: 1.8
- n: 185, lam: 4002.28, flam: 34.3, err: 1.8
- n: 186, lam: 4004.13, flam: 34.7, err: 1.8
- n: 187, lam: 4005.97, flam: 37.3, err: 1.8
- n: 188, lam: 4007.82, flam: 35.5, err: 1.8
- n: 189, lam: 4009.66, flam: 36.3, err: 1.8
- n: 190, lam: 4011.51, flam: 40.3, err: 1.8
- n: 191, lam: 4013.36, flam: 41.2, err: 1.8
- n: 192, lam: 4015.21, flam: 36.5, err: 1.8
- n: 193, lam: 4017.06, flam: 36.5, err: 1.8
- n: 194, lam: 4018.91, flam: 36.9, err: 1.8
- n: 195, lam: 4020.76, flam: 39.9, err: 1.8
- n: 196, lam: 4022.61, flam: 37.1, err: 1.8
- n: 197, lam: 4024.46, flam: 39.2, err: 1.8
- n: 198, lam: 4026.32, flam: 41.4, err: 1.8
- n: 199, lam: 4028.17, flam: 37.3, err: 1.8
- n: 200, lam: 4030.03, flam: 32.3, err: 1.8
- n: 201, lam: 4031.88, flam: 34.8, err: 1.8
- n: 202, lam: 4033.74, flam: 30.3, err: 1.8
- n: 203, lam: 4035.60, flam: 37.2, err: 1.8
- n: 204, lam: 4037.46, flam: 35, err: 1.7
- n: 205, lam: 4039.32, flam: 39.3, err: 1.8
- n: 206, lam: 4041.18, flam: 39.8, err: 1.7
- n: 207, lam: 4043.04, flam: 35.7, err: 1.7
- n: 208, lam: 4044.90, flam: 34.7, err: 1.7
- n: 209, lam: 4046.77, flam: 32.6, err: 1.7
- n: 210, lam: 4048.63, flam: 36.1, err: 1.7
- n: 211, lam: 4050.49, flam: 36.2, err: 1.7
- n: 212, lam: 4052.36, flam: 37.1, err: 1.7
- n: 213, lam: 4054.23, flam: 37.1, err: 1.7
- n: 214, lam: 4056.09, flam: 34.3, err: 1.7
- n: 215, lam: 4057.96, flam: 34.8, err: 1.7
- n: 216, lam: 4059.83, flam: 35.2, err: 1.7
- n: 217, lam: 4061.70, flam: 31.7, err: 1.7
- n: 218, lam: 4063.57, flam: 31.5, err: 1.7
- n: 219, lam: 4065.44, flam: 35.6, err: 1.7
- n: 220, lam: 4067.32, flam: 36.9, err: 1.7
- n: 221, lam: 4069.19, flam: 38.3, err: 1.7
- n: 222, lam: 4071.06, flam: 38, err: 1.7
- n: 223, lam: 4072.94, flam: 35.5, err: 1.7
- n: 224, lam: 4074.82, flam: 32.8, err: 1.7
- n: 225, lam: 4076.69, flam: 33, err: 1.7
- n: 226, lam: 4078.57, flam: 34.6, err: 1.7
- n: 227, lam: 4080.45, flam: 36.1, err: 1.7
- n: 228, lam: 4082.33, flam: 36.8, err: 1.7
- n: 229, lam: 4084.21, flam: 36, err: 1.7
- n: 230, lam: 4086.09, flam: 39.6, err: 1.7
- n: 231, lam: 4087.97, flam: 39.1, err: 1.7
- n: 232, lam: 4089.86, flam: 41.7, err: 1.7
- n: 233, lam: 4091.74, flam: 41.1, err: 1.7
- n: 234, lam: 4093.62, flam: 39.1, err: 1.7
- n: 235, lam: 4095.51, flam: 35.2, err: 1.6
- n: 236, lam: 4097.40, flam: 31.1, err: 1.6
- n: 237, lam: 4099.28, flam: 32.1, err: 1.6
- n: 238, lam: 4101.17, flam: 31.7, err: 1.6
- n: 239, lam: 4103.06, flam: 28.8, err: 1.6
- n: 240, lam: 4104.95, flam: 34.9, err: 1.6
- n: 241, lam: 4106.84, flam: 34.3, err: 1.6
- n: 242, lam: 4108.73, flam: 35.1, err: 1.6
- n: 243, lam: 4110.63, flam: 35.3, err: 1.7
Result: 1.7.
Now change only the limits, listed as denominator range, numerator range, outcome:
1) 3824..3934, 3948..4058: 1.53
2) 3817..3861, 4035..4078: 2.09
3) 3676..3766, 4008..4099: 2.12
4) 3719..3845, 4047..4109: 2.04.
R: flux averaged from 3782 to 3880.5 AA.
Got 20.8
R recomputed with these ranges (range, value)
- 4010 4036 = 37.2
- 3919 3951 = 20.9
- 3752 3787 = 23.4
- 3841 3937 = 22.5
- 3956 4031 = 30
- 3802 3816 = 23.8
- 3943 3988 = 23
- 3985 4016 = 35.3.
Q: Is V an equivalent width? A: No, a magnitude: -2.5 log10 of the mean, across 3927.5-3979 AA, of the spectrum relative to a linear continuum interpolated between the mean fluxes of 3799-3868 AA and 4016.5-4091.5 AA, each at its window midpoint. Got 0.44 mag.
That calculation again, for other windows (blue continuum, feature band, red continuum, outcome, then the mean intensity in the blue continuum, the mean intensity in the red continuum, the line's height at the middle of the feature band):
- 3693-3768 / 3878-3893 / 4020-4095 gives 0.31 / 20.2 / 36.4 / 27.8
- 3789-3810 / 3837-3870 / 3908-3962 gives 0.06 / 22.2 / 23.3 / 22.6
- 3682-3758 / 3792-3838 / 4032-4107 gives 0.24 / 20.2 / 35.5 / 24.4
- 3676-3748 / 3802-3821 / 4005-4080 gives 0.12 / 20.5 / 36.1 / 25.2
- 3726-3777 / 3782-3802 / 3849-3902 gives -0.05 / 19.7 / 22.6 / 20.6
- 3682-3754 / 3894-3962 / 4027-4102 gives 0.24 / 20.1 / 35.7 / 29.5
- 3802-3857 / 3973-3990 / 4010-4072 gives 0.12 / 20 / 36.4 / 31.8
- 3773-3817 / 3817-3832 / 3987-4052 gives 0.42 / 23.3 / 36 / 24.9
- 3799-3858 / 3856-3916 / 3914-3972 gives -0.15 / 20.1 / 20.8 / 20.4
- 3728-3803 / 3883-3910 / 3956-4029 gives 0.11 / 20.8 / 29.9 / 26.1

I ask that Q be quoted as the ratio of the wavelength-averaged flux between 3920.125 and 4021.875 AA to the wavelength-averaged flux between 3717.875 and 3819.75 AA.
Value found 1.3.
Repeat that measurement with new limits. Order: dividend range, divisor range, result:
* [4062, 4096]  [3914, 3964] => 1.64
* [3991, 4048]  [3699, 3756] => 1.86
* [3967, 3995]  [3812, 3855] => 1.37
